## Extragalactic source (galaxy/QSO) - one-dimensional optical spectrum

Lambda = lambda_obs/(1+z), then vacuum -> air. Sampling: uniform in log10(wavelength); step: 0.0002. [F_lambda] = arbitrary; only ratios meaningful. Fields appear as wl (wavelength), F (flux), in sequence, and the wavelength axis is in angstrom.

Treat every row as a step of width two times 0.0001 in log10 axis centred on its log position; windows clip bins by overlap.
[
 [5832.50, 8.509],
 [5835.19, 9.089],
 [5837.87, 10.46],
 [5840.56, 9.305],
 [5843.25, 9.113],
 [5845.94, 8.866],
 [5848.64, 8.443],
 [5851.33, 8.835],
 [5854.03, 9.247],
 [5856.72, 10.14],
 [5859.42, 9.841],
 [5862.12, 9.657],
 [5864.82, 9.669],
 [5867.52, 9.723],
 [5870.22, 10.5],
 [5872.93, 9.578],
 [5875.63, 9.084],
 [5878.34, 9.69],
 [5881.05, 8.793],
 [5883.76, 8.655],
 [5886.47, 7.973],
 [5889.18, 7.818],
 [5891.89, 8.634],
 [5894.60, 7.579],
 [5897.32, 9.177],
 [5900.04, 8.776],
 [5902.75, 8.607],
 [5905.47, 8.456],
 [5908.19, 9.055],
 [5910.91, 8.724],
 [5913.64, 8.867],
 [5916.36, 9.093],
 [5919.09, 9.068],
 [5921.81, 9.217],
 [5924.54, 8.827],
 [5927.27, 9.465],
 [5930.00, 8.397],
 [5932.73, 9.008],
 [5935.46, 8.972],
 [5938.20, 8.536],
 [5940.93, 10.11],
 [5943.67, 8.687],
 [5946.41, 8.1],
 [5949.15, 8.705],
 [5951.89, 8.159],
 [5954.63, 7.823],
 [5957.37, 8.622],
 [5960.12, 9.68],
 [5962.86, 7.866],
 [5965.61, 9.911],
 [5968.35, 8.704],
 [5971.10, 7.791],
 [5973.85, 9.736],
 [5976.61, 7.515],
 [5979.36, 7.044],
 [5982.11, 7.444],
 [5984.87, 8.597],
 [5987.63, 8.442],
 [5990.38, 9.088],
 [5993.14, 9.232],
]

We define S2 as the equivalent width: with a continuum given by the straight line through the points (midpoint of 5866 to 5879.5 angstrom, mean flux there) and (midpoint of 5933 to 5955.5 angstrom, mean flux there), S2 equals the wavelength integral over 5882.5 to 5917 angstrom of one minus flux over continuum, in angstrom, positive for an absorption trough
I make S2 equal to 2.8 angstrom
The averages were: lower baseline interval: 9.71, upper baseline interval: 8.67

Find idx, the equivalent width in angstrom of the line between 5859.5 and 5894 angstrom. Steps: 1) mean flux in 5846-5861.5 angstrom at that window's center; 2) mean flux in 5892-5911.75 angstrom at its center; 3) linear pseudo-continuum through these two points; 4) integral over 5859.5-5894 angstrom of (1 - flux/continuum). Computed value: -0.6 angstrom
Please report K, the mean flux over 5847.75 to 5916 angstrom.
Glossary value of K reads 9.03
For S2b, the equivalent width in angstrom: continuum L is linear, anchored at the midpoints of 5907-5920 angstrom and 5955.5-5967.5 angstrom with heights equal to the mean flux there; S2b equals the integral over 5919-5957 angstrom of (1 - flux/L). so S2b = 0.76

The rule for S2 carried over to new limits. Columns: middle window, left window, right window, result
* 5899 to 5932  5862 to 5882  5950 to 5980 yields 0.7 angstrom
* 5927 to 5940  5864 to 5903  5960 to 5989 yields -0.4 angstrom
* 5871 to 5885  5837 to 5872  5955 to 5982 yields 0.1 angstrom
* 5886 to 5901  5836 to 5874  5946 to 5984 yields 1.3 angstrom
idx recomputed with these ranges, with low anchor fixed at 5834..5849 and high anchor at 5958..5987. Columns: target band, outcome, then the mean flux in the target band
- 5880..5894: 1.0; 8.33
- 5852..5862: -0.6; 9.67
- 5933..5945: -0.6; 9.07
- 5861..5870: -0.7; 9.79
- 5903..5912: 0.1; 8.73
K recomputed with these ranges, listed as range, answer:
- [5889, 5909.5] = 8.55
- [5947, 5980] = 8.49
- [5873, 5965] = 8.76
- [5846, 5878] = 9.5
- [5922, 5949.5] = 8.9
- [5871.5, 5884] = 9.21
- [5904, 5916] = 8.8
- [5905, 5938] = 8.93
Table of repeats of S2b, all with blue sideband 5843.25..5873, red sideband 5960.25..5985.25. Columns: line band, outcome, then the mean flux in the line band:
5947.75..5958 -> 0.3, 8.31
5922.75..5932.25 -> -0.1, 8.92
